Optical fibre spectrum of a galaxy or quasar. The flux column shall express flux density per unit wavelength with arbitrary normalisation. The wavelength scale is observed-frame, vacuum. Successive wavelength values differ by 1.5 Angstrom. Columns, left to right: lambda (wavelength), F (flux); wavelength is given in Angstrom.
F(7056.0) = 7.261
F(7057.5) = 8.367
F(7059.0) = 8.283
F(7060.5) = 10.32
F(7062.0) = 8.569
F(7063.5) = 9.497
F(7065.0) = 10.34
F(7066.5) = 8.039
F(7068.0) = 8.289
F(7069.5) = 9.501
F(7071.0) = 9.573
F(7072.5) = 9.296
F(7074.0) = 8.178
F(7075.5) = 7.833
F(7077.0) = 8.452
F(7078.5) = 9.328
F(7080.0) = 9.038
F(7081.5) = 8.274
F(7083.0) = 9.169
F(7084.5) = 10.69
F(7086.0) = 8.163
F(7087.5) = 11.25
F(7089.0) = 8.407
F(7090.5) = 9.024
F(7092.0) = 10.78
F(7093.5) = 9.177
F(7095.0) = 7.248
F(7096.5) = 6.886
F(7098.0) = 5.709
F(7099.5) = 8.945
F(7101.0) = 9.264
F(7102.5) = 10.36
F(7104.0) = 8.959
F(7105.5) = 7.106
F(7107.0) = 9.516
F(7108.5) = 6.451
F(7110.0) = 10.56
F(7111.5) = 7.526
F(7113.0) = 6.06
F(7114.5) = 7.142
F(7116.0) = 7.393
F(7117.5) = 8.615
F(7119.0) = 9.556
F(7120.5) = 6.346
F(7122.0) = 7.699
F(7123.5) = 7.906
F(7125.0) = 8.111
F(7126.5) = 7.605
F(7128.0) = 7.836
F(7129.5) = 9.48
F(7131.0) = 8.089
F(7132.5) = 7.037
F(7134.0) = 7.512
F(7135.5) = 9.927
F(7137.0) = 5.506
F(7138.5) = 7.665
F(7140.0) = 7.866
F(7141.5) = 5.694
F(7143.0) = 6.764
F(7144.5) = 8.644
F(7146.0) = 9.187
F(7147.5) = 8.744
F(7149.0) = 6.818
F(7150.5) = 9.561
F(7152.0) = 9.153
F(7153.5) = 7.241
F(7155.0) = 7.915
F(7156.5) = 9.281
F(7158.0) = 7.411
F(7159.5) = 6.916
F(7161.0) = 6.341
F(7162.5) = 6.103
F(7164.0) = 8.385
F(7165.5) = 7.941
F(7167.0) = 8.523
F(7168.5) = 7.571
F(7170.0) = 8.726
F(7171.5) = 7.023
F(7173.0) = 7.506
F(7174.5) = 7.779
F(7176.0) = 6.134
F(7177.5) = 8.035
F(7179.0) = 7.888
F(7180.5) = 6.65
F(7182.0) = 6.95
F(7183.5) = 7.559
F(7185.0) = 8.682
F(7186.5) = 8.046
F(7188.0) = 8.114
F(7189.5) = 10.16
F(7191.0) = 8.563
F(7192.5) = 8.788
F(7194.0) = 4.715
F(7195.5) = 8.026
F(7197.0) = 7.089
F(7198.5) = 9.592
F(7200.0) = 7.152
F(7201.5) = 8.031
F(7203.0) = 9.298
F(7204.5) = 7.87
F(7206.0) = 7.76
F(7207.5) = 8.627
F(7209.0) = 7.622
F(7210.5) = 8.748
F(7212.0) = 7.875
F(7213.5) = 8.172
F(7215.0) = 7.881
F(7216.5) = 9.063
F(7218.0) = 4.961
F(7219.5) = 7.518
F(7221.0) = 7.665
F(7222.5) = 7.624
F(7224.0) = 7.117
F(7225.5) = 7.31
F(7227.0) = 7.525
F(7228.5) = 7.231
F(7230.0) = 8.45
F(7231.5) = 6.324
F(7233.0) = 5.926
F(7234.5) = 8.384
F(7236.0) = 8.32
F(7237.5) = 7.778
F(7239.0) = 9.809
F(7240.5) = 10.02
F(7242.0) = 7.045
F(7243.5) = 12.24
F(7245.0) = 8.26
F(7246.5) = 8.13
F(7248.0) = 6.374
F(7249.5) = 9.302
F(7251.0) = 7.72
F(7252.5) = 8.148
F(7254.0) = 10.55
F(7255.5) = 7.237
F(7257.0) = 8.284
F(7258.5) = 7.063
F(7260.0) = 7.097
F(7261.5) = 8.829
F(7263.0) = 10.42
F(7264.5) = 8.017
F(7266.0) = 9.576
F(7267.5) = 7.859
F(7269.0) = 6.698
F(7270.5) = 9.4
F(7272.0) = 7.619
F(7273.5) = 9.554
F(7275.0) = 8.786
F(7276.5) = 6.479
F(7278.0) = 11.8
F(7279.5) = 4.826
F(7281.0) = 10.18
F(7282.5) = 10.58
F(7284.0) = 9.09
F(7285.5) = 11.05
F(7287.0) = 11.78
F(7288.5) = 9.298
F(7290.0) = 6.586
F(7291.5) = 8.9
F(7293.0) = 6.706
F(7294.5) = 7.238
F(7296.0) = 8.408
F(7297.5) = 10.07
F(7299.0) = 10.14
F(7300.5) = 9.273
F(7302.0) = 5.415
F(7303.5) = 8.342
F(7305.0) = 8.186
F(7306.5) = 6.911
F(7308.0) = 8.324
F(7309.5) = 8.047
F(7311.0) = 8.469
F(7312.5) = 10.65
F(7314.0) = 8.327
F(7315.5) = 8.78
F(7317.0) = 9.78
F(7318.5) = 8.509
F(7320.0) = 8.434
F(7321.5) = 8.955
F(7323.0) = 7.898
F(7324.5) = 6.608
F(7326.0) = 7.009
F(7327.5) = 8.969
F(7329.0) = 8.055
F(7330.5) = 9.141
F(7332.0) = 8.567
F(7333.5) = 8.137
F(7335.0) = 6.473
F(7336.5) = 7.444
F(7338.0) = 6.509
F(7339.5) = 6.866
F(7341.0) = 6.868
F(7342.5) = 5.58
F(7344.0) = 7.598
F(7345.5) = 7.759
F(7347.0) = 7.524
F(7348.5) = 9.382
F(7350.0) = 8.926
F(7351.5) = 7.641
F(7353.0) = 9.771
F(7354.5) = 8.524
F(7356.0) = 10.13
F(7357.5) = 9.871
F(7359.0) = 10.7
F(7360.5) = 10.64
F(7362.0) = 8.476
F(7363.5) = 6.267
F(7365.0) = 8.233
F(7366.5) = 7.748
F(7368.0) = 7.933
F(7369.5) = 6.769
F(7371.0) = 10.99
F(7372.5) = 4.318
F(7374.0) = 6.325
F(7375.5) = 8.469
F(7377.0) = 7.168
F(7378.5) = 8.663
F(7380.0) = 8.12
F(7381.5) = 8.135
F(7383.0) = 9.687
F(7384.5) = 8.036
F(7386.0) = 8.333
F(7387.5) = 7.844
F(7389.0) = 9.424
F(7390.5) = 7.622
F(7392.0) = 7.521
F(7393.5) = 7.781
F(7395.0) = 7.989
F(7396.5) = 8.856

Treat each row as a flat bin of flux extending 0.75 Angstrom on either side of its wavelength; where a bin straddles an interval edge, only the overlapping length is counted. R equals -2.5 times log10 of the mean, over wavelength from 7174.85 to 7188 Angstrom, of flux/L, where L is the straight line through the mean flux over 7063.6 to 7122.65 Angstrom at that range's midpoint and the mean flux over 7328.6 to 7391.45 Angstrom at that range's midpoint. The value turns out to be 0.12 mag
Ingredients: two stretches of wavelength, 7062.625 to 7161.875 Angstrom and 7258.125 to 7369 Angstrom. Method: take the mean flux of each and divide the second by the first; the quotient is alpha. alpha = 1.0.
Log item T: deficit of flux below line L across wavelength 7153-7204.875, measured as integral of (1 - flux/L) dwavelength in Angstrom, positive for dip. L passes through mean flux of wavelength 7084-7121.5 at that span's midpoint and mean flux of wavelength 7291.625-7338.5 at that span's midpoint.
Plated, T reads 3.6 Angstrom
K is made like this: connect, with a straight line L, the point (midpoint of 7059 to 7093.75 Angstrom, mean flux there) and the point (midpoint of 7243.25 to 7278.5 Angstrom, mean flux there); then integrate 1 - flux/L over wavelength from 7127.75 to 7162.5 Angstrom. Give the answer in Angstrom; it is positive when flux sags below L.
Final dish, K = 4.3 Angstrom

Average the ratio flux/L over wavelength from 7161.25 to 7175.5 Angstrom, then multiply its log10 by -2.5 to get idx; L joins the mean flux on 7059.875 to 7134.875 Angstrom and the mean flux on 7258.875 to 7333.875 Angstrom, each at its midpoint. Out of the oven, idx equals 0.12 mag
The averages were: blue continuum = 8.52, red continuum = 8.55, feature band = 7.65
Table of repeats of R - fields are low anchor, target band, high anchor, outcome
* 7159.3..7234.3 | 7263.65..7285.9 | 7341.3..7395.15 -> -0.11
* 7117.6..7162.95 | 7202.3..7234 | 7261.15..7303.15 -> 0.09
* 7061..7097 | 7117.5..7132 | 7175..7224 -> 0.06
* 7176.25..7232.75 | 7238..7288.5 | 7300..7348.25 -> -0.12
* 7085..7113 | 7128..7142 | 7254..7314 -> 0.12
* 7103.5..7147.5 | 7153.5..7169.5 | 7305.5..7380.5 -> 0.04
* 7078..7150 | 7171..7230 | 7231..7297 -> 0.08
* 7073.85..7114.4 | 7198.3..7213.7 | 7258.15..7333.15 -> 0.05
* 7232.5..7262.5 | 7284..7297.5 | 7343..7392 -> -0.06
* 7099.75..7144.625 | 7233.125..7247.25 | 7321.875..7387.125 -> -0.10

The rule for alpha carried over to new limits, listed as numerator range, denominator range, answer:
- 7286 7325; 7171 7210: 1.08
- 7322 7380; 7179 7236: 1.03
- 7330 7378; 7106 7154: 1.01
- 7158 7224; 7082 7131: 0.92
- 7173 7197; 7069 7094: 0.84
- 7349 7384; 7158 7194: 1.10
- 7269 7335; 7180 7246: 1.07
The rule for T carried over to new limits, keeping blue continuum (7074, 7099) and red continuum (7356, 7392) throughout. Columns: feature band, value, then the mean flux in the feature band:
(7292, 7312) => 0.5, 8.16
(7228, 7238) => 1.2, 7.49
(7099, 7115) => 0.6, 8.36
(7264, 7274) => 0.1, 8.37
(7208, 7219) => 1.0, 7.77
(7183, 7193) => 0.0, 8.58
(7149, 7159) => 0.4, 8.27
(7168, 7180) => 1.4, 7.56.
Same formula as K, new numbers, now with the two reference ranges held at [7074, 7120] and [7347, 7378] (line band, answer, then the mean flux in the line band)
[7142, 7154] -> 0.4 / 8.23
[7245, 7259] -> 0.6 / 8.12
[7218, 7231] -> 1.7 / 7.38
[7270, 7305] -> -1.3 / 8.74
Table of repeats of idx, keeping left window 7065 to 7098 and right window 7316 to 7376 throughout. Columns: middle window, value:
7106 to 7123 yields 0.113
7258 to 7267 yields -0.024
